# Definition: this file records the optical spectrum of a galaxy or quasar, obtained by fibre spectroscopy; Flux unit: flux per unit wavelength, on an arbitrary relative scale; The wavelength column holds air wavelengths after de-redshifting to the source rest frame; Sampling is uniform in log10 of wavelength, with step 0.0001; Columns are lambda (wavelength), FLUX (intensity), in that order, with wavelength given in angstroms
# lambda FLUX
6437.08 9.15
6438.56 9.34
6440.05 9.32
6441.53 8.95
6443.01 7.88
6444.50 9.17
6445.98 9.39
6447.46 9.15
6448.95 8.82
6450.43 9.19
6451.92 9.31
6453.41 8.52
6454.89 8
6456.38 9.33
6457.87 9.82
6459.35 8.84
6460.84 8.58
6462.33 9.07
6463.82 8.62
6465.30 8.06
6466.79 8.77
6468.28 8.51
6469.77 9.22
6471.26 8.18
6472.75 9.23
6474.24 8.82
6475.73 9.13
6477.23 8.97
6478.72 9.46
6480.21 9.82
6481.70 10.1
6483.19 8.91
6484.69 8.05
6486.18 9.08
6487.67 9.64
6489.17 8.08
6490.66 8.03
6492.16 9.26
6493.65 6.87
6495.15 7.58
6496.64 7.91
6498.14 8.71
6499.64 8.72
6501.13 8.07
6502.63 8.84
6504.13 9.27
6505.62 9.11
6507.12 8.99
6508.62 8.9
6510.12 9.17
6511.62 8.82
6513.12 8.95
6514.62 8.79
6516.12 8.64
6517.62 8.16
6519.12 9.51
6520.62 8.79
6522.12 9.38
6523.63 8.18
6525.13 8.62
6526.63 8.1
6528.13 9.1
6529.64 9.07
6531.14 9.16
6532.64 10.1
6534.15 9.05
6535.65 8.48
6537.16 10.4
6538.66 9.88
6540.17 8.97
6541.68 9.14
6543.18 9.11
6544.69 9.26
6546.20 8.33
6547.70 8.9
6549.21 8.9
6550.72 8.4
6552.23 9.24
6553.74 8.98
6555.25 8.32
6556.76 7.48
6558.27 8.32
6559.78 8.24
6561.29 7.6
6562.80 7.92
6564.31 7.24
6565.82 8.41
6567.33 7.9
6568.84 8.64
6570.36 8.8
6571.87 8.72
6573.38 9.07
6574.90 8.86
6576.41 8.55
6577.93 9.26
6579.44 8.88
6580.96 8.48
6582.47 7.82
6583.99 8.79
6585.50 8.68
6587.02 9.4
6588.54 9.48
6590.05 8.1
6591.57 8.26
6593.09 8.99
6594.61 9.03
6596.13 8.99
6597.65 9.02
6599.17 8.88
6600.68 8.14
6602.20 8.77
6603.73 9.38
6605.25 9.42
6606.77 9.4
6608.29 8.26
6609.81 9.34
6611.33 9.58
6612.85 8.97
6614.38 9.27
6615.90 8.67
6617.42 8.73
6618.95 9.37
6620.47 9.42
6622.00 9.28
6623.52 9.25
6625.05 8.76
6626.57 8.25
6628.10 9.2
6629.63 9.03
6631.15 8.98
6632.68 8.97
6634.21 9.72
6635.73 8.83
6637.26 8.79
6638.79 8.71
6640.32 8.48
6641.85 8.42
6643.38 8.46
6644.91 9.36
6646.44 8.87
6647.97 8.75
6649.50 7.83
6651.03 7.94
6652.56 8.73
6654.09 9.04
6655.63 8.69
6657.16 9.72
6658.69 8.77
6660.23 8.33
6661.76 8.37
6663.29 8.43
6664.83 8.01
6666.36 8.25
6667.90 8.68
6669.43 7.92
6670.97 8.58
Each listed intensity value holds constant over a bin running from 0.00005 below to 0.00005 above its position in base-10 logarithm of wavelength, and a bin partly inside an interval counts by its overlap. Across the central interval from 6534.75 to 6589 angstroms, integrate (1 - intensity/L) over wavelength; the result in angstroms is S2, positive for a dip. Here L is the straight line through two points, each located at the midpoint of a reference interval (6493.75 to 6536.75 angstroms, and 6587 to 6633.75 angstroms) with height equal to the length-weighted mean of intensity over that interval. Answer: 1.2 angstroms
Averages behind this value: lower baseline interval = 8.78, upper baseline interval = 8.98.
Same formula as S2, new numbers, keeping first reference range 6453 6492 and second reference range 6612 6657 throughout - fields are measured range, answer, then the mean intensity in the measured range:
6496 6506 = 0.3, 8.65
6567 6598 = 0.4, 8.75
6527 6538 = -0.5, 9.3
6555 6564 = 1.0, 7.93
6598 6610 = -0.1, 8.94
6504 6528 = 0.1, 8.83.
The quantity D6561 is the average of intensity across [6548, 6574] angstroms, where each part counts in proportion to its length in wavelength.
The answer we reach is 8.37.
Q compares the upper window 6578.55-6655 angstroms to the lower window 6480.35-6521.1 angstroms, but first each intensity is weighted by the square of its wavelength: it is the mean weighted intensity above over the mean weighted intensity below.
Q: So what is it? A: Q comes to 1.1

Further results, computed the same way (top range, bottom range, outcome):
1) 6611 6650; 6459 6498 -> 1.07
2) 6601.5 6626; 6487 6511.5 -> 1.10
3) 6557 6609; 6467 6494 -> 1.00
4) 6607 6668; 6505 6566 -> 1.04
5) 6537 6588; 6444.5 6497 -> 1.01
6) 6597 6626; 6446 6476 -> 1.07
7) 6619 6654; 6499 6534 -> 1.03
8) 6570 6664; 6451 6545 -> 1.03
